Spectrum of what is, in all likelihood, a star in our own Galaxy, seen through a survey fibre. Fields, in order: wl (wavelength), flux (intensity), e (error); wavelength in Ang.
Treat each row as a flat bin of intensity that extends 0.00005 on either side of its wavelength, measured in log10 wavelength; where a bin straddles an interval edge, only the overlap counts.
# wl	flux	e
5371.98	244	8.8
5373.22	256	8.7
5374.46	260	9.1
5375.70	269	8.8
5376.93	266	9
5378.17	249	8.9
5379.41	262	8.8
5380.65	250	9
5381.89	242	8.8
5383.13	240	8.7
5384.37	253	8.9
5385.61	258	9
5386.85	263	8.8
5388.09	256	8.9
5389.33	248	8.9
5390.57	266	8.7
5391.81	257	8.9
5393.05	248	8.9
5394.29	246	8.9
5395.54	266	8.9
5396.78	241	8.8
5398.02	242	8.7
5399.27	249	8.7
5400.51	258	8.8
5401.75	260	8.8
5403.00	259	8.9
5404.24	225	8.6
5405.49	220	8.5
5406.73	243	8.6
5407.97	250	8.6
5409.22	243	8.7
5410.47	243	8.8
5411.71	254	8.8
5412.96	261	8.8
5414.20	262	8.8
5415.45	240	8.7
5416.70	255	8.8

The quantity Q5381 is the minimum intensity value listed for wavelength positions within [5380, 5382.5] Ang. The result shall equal 242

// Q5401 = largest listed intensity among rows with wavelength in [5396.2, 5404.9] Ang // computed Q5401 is 260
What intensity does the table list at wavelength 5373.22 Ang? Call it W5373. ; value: 256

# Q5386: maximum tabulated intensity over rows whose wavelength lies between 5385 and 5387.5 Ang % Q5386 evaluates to 263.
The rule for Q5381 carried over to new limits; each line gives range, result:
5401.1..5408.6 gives 220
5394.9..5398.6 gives 241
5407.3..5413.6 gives 243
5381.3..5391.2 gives 240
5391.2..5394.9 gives 246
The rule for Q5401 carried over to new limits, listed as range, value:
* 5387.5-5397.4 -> 266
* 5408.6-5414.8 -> 262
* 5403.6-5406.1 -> 225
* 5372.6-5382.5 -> 269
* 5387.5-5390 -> 256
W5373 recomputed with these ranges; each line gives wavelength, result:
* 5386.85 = 263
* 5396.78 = 241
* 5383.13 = 240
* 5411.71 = 254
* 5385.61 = 258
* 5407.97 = 250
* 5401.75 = 260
